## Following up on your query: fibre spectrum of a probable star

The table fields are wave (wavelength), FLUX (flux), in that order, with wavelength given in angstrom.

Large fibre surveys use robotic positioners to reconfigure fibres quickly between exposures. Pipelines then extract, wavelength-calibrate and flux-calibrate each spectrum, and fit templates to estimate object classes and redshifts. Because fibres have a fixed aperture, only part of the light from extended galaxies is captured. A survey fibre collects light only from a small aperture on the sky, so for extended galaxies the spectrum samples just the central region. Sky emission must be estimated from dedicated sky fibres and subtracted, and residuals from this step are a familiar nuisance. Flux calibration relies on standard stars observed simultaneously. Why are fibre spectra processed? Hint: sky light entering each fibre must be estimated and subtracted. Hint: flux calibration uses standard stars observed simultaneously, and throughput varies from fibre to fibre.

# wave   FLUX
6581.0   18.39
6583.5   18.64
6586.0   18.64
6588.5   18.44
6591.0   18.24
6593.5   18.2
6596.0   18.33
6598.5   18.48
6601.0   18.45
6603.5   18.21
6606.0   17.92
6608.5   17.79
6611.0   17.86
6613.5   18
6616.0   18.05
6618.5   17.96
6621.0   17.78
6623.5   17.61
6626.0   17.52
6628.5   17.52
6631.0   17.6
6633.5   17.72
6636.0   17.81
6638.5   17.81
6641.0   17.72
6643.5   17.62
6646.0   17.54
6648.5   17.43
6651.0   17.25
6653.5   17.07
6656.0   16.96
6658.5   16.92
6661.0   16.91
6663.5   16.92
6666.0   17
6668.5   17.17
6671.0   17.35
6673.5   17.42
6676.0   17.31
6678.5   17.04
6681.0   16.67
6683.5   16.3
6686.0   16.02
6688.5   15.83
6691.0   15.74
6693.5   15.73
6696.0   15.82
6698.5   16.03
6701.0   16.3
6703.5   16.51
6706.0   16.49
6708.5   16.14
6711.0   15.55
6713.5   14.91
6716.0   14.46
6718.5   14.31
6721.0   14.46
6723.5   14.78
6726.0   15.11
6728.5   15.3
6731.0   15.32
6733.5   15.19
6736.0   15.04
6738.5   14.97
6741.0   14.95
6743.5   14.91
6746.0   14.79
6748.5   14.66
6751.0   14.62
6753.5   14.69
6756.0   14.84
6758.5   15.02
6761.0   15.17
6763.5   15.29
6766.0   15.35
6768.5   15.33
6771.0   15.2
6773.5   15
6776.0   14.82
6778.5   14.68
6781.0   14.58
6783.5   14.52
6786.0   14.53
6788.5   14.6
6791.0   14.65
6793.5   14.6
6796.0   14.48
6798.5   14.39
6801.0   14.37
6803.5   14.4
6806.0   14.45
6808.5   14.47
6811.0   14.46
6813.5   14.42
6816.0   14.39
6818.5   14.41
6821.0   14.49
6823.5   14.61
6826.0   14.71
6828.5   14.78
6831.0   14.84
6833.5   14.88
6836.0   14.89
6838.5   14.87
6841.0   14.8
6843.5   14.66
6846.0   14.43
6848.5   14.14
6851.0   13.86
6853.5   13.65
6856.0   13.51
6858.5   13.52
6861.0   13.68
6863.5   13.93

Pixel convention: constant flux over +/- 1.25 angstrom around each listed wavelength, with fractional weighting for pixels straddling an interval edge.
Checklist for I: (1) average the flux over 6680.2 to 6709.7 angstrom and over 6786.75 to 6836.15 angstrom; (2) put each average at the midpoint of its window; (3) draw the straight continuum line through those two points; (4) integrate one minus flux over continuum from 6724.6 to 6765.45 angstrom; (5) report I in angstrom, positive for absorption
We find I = 1.2 angstrom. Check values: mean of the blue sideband 16.1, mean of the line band 15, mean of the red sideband 14.6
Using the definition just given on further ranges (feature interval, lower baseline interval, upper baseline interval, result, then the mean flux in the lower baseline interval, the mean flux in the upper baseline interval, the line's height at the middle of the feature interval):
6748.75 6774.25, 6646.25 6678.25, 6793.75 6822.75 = 0.45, 17.2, 14.4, 15.3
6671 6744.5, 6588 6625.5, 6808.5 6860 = 3.34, 18.1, 14.4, 16.4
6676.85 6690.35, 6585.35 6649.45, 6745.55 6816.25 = 0.21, 17.9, 14.7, 16.6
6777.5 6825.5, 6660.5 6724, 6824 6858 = 1.25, 16.1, 14.4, 14.9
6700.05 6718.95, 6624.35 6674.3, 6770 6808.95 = 0.65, 17.4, 14.6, 16.2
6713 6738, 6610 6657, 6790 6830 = 1.73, 17.6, 14.5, 16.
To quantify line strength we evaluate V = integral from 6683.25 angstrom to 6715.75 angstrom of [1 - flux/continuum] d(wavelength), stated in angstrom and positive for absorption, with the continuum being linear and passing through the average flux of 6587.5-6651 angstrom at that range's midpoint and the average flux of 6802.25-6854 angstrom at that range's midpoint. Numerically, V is 1.4 angstrom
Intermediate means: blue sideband 17.9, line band 15.9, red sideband 14.5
